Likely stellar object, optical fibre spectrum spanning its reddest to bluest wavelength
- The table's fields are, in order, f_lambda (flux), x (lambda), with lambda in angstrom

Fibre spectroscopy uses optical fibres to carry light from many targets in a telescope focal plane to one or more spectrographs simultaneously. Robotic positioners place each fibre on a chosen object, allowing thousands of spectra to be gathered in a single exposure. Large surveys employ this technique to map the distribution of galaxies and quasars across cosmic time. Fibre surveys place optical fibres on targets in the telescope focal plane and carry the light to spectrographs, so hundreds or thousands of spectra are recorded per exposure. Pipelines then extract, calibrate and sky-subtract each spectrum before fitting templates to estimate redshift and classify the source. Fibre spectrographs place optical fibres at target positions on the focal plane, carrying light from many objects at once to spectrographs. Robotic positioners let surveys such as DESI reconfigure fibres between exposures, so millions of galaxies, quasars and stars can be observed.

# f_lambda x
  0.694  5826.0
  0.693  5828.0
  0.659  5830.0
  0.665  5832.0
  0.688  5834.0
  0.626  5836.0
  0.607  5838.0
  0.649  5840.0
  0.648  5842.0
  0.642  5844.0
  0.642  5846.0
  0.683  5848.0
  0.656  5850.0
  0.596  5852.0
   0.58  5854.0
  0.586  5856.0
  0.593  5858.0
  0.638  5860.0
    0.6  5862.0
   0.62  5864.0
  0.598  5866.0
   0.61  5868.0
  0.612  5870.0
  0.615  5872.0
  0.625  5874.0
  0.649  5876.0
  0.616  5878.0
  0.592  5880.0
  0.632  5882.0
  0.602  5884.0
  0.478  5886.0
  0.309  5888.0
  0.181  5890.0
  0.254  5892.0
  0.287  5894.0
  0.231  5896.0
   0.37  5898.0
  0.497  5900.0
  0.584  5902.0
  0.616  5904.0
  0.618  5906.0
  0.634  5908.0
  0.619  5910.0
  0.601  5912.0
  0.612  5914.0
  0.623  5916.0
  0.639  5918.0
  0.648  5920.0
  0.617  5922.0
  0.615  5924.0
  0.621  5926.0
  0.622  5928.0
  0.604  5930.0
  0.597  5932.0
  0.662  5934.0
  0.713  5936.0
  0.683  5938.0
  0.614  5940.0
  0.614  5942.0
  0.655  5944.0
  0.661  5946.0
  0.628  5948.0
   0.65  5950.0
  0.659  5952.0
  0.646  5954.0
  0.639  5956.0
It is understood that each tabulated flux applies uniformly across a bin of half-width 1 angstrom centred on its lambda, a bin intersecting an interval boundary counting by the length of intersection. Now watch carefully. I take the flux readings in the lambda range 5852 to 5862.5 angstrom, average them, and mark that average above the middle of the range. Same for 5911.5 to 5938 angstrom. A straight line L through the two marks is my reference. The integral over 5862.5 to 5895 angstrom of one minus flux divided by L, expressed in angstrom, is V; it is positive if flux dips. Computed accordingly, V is 4.8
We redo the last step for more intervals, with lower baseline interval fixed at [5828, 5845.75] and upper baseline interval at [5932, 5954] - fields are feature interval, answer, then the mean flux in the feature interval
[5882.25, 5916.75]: 9.1 angstrom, 0.48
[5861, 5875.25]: 0.8 angstrom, 0.612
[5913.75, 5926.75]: 0.5 angstrom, 0.626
